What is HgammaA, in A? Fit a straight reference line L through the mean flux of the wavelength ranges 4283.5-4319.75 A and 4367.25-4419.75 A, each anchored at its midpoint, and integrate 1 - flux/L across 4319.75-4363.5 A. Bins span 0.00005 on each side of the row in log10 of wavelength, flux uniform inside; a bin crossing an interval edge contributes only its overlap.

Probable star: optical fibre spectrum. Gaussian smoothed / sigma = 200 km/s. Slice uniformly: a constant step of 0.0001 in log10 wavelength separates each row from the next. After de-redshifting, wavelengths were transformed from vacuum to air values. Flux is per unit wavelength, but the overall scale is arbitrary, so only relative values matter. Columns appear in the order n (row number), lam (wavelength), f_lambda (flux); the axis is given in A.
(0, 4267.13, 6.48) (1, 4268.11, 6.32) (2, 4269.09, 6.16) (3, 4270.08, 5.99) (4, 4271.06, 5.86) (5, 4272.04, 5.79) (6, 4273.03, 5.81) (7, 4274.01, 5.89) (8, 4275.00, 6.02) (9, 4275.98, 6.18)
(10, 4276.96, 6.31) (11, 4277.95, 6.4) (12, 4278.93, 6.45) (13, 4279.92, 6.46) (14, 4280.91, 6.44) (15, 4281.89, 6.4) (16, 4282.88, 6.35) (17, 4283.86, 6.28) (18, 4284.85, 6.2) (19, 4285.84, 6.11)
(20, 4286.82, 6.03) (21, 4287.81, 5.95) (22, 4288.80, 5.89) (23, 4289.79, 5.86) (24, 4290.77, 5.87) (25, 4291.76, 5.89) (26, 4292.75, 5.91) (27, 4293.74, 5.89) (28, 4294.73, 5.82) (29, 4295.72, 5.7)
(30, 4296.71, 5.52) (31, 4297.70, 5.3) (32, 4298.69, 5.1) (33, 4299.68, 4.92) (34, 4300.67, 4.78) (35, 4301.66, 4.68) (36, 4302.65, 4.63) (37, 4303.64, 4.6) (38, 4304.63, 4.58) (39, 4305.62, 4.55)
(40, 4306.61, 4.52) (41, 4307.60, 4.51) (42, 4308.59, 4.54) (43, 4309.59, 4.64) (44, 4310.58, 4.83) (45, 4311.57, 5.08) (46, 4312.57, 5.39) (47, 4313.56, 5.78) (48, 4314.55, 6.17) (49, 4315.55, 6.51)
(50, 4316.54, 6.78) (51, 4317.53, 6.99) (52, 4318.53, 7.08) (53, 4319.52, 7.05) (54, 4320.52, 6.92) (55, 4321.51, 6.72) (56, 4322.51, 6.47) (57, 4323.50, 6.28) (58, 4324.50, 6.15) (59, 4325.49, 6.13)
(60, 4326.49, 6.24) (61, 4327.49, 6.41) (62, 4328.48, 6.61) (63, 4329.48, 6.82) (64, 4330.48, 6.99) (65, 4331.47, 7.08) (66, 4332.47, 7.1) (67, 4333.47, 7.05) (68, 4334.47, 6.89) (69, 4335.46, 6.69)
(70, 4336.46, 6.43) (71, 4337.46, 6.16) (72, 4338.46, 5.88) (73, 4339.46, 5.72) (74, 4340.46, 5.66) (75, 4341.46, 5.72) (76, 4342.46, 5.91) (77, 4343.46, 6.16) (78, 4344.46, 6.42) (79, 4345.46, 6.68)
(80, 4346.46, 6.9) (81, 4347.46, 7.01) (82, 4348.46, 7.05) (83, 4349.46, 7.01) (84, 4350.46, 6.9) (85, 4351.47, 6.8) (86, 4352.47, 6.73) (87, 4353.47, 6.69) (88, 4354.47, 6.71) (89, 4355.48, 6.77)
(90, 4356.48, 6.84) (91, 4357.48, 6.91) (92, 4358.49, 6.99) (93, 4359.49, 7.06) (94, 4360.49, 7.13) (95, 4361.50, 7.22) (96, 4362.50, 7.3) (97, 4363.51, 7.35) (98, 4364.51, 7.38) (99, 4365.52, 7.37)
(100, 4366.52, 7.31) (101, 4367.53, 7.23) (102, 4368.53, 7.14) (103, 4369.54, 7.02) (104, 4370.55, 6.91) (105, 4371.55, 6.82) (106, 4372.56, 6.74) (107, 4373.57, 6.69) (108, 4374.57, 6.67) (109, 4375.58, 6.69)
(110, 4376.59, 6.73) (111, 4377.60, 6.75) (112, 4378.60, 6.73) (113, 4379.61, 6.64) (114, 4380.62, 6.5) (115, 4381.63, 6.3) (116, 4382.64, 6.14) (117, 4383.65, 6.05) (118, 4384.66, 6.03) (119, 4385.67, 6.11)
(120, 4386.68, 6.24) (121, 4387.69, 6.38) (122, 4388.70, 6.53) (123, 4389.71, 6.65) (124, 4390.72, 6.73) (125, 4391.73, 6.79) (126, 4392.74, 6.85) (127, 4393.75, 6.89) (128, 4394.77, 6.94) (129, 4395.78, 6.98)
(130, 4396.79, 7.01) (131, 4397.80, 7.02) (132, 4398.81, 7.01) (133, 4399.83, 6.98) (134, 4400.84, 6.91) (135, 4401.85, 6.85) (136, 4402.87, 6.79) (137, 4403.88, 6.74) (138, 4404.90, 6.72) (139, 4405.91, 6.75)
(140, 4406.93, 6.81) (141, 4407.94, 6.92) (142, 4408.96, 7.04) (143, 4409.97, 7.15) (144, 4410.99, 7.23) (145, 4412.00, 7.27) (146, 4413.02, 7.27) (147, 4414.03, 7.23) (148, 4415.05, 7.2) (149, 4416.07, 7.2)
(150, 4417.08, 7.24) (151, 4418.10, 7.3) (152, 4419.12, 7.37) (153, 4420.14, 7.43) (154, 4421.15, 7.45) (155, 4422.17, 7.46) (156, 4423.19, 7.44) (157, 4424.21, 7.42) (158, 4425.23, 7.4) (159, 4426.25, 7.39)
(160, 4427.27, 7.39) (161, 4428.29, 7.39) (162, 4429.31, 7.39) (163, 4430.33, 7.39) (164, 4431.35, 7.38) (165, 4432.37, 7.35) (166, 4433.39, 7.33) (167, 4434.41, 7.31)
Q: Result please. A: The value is -3.9 A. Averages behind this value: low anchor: 5.55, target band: 6.65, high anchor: 6.82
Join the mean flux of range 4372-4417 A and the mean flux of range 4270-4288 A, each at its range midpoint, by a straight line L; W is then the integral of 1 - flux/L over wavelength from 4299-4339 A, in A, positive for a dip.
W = 2.8 A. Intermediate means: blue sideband 6.16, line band 5.94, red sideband 6.77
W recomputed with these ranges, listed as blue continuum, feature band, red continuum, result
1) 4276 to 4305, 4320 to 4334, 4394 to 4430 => -1.1 A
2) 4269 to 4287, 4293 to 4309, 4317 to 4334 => 3.6 A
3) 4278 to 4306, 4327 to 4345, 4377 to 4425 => -0.8 A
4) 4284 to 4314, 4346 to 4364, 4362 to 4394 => -1.8 A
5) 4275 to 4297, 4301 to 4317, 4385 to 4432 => 3.0 A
